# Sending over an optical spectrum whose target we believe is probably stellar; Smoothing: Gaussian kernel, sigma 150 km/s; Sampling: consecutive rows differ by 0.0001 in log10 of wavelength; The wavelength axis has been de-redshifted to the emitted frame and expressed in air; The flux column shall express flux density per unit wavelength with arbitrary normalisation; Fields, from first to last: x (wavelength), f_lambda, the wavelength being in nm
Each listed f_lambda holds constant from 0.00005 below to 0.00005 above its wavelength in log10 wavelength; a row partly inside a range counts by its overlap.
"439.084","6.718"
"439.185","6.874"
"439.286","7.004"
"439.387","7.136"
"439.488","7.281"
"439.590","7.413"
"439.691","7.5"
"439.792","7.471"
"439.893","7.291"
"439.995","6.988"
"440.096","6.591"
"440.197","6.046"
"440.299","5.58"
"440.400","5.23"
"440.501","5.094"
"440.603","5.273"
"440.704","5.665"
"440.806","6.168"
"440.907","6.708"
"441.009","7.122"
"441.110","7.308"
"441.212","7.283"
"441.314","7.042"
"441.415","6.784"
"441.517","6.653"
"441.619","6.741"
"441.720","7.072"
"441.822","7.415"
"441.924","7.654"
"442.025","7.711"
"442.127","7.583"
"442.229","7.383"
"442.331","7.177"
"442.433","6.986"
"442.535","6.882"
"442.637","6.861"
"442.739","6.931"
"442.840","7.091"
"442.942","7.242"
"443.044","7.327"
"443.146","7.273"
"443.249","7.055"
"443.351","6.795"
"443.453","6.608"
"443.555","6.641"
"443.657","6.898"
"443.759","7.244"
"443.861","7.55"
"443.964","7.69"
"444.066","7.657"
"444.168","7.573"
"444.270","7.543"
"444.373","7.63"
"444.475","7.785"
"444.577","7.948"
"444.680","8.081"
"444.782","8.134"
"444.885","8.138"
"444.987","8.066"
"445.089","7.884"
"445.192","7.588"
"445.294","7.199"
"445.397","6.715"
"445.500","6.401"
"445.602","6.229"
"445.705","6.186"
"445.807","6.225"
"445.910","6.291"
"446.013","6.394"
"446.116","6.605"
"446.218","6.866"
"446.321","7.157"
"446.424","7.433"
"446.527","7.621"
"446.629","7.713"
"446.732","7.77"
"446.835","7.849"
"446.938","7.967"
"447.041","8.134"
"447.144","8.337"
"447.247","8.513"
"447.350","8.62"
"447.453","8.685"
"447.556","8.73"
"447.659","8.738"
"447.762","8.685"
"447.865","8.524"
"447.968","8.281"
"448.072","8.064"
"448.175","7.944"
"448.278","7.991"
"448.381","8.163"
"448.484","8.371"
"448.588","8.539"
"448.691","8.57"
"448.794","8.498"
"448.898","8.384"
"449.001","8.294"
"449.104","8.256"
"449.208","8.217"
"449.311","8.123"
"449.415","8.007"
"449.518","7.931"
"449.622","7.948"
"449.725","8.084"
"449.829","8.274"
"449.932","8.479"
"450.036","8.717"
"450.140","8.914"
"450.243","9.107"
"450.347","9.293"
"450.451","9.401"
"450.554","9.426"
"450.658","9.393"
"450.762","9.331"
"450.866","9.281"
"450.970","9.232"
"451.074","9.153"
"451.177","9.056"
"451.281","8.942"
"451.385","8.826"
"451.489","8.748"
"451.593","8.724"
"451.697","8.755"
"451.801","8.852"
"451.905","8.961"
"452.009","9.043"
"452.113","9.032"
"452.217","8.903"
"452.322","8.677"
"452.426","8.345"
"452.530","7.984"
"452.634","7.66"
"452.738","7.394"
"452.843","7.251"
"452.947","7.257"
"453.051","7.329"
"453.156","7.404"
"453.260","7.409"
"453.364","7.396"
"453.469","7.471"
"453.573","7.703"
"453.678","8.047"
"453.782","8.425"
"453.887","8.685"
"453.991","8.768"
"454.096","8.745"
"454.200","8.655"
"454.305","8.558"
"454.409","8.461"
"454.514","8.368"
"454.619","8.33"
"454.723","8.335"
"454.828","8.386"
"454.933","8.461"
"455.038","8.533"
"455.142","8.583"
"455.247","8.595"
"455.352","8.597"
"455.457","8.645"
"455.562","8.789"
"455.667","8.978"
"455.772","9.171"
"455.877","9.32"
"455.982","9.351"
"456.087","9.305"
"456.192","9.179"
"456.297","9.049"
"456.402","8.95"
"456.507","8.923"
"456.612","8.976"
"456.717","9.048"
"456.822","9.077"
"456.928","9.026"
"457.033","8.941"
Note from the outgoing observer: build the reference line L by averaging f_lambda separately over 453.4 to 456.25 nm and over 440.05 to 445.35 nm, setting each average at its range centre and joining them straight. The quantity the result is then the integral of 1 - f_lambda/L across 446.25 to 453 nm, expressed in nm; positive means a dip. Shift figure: -0.42 nm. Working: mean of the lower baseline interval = 7.07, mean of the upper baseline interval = 8.6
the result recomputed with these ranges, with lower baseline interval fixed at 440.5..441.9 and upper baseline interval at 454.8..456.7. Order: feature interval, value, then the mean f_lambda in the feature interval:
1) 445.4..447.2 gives 0.08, 7.12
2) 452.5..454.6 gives 0.15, 7.95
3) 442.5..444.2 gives -0.03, 7.14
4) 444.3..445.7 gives -0.05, 7.48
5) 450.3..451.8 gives -0.17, 9.1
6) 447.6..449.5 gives -0.13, 8.31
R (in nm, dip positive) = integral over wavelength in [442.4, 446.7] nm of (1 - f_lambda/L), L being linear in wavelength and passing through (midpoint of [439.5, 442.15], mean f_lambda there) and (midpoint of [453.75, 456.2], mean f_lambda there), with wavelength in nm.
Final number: 0.04 nm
